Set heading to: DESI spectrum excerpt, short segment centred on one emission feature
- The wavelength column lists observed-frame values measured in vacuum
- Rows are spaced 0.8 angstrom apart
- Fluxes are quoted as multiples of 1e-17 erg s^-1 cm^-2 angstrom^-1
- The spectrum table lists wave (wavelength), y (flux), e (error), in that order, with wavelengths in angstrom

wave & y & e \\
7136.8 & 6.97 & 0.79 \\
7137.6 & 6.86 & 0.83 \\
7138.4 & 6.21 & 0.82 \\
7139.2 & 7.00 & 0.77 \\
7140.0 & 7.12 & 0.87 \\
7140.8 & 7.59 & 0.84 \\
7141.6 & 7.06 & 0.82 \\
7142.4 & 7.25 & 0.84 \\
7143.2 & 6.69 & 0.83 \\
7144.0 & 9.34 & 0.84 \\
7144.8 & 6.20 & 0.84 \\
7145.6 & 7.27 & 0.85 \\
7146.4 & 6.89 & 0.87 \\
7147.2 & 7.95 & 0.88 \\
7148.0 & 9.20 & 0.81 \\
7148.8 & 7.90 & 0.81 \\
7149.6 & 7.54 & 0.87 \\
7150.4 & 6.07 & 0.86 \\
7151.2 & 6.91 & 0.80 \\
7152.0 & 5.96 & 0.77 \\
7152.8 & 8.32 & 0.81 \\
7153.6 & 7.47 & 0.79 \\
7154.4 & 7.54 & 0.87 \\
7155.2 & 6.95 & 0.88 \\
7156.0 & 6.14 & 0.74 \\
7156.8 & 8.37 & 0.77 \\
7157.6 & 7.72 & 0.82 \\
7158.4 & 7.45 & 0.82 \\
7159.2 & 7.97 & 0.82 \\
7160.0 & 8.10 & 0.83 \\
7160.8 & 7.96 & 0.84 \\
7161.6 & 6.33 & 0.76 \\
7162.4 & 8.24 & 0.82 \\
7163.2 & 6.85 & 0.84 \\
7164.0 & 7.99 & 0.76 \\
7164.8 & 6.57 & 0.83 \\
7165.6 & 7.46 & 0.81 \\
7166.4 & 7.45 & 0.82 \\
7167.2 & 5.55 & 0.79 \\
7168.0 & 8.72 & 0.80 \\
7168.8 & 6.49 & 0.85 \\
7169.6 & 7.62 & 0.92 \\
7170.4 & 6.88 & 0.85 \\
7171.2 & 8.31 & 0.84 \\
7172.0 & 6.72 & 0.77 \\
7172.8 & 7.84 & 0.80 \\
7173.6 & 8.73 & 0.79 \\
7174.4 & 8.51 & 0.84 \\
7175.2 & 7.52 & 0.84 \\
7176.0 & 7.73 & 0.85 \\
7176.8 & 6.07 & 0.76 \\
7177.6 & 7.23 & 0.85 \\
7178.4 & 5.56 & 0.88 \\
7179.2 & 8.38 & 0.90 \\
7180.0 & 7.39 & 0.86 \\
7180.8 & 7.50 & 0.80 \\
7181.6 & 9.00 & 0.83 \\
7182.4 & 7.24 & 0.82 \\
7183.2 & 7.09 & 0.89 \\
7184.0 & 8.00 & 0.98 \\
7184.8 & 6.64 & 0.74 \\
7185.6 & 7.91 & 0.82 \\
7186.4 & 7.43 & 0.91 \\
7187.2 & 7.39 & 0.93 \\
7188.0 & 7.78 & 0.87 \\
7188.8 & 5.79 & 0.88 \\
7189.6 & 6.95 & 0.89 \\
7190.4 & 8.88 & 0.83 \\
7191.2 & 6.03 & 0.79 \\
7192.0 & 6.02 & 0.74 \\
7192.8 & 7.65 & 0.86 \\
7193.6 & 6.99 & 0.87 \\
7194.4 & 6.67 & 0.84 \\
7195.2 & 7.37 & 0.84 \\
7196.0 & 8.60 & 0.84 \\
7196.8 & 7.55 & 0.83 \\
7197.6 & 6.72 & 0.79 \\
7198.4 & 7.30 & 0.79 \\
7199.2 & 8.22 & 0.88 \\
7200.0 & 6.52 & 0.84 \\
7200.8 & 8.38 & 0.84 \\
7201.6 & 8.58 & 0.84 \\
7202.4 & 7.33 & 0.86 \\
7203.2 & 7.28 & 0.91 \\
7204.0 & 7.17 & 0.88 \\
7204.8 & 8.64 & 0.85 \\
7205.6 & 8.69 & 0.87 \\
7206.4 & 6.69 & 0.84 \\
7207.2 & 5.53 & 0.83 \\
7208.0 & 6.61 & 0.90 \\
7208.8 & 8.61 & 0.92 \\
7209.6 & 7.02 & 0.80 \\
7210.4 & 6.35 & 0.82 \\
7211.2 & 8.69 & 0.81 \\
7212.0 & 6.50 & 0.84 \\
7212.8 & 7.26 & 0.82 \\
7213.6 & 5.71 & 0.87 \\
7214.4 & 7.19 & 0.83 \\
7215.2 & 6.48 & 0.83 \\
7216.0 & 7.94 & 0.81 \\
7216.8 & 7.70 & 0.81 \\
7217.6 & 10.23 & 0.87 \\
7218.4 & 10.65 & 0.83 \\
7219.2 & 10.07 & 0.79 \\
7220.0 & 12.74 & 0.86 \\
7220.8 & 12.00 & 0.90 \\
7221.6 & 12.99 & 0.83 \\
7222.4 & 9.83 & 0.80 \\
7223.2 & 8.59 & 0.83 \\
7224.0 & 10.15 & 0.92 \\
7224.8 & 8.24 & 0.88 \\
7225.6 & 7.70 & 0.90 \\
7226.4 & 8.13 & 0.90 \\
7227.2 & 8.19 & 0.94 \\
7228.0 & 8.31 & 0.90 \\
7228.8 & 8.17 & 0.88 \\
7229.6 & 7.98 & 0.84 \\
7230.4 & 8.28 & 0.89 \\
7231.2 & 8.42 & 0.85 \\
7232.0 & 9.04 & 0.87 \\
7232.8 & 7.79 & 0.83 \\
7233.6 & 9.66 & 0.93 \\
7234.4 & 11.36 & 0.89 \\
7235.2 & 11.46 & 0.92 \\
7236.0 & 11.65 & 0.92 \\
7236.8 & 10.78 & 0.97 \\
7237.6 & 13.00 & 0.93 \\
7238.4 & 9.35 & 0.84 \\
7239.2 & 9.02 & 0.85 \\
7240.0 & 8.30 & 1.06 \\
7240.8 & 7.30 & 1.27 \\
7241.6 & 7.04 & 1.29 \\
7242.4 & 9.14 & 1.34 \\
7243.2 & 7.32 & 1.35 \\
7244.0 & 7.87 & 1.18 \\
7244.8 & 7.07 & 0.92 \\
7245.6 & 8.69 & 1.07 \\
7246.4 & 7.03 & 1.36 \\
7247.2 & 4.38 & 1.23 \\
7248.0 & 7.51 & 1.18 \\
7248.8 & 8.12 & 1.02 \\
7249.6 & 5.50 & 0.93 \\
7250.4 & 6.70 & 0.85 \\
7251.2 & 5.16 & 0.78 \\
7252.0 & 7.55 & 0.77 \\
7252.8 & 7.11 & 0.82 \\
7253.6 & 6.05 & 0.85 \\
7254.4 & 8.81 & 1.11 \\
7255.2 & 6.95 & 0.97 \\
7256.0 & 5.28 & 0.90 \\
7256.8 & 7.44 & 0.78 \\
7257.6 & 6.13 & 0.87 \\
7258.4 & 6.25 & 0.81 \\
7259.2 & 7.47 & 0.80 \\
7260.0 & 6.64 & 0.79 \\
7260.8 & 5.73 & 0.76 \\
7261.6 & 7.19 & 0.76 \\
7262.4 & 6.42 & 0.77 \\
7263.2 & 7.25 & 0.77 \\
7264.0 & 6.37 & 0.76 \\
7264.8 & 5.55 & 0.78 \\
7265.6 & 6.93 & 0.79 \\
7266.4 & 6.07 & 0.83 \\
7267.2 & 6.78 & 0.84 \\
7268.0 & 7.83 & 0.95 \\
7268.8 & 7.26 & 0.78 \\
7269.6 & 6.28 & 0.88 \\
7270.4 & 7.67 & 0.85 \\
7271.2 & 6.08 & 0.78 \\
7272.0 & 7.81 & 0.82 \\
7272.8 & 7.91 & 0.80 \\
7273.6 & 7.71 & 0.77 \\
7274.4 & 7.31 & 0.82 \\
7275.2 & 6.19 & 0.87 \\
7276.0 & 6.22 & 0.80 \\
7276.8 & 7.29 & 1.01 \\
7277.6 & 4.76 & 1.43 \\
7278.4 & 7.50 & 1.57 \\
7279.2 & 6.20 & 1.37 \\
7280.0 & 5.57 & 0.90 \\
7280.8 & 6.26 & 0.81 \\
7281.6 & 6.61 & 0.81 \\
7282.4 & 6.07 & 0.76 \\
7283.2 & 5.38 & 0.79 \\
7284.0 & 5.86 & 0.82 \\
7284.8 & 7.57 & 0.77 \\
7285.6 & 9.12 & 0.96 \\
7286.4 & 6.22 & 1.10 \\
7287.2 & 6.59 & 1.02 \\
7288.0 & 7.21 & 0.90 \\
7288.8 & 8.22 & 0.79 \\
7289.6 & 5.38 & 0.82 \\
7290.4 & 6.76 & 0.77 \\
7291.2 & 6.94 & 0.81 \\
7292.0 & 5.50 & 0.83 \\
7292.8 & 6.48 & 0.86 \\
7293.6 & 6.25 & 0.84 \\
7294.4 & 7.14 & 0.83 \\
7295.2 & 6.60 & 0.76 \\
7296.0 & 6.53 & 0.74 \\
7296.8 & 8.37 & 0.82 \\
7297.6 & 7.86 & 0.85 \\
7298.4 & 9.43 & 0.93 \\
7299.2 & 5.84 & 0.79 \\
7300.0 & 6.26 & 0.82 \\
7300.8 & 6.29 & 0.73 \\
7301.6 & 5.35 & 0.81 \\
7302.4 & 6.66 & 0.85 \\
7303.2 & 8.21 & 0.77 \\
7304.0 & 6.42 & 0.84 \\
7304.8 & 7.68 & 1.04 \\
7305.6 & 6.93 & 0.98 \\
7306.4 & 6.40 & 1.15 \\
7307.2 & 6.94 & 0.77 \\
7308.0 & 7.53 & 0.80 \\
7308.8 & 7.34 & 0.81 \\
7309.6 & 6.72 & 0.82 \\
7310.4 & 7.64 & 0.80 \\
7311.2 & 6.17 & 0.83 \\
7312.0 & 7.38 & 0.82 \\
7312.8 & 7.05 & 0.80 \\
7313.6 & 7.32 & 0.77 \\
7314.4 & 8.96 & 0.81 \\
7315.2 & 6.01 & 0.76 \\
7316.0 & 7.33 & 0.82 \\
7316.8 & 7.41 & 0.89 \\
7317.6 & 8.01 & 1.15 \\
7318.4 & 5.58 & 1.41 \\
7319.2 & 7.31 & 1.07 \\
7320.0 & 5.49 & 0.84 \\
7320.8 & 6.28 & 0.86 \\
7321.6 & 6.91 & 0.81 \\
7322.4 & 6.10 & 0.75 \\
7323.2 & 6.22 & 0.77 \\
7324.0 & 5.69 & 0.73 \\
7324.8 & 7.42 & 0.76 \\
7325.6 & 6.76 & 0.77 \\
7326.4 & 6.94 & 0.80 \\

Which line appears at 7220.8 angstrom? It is [S II]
